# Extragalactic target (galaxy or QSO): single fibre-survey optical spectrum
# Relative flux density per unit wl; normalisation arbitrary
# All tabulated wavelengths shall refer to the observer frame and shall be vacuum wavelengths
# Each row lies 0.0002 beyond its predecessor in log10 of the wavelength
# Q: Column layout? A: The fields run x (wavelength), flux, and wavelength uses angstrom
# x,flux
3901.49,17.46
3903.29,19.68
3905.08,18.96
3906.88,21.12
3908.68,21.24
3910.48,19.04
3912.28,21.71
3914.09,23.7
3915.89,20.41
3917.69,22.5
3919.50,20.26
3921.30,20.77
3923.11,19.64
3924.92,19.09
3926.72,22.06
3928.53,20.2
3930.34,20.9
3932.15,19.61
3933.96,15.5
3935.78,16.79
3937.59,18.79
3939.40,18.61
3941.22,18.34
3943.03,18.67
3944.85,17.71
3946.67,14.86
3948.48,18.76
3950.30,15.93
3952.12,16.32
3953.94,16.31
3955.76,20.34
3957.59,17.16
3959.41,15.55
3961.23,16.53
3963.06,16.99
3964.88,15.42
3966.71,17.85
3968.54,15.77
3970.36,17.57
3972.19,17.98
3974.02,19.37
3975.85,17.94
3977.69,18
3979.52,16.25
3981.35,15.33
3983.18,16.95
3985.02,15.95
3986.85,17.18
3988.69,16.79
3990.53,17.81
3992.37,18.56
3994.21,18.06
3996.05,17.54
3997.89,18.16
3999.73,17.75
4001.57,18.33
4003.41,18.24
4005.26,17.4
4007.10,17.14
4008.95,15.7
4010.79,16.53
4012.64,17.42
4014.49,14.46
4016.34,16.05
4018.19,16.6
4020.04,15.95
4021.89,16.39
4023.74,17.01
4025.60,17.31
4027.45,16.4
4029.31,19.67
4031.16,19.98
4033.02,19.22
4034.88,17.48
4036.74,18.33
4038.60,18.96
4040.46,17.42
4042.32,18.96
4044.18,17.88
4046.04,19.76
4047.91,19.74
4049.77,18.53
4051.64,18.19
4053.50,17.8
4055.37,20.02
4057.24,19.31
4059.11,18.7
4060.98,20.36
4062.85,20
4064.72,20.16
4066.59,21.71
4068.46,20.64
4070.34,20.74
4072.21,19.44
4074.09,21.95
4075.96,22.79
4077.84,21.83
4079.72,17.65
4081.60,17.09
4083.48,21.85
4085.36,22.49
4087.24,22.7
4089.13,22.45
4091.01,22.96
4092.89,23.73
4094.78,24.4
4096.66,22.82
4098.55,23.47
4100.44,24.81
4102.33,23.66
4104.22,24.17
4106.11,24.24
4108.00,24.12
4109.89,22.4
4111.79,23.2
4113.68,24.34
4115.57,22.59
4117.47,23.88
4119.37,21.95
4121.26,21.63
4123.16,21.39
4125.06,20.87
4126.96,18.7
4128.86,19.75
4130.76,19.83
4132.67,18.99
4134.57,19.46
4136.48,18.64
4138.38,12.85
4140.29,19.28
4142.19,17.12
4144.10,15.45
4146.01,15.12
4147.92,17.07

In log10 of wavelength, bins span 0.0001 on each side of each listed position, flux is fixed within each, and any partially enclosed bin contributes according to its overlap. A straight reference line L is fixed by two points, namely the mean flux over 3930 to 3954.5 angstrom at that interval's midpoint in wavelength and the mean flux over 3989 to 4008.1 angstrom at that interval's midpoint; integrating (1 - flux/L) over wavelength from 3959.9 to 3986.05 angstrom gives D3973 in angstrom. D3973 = 1.13 angstrom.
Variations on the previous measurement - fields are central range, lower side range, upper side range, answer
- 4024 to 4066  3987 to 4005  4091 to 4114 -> 3.5 angstrom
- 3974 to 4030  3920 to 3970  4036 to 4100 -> 5.8 angstrom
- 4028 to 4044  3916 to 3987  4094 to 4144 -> 0.8 angstrom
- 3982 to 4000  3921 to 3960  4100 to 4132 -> 1.9 angstrom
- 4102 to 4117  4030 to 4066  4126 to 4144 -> -4.2 angstrom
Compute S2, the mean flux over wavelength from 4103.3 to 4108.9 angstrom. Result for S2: 24.2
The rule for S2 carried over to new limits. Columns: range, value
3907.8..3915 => 21.4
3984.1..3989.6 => 16.6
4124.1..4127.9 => 19.8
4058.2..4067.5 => 20.2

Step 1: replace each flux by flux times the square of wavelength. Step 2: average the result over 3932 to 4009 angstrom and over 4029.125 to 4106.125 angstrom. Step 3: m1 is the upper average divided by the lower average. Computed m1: 1.25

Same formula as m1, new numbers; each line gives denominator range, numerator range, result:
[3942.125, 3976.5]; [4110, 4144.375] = 1.27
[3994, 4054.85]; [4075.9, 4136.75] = 1.29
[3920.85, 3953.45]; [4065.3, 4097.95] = 1.26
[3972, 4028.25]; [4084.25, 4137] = 1.38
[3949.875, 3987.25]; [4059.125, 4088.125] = 1.28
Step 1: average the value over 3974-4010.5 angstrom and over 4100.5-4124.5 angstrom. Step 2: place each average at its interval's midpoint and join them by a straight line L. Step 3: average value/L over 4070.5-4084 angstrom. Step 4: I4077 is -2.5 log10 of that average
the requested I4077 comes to 0.06 mag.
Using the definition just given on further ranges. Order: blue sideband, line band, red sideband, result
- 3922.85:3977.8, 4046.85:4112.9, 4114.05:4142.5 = -0.109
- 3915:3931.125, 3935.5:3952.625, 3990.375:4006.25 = 0.138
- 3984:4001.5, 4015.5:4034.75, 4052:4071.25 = 0.072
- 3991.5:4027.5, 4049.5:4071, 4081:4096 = 0.041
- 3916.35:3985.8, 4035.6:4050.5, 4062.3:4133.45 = 0.097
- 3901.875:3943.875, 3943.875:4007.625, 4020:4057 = 0.113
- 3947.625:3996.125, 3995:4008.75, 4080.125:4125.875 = 0.046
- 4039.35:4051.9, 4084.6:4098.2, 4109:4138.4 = -0.158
